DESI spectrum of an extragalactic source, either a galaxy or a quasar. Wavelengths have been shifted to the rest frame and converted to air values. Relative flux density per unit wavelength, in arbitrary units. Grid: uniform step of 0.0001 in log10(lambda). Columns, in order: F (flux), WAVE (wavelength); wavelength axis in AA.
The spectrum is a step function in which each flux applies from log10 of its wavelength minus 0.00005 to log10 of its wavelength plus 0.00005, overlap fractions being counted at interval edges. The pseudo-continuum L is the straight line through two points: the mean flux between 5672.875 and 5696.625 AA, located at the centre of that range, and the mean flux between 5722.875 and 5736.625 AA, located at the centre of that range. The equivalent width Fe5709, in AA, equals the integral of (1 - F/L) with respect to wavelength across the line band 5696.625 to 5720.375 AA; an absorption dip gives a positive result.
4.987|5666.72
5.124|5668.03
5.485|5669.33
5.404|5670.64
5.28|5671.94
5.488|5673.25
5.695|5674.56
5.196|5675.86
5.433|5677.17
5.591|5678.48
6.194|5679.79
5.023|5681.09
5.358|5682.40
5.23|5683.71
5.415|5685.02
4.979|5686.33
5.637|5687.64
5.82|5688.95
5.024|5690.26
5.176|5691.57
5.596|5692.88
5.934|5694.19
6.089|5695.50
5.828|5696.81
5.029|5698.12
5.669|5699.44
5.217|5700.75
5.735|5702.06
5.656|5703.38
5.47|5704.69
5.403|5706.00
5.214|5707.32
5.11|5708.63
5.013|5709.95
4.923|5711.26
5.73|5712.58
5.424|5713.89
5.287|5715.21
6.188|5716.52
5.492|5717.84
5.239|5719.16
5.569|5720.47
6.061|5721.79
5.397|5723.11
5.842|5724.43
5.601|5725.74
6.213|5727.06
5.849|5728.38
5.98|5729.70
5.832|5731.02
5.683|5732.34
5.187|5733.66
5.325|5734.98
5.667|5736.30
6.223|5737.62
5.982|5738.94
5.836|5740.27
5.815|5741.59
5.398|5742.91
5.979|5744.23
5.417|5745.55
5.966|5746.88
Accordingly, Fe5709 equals 0.8 AA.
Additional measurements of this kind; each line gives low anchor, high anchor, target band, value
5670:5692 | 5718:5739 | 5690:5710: 0.2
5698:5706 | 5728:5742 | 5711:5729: 0.0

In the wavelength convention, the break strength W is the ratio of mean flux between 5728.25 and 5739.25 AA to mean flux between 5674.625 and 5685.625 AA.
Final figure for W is 1.1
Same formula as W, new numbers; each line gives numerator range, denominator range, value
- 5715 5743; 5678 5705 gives 1.04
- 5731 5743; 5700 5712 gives 1.07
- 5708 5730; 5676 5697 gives 1.01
